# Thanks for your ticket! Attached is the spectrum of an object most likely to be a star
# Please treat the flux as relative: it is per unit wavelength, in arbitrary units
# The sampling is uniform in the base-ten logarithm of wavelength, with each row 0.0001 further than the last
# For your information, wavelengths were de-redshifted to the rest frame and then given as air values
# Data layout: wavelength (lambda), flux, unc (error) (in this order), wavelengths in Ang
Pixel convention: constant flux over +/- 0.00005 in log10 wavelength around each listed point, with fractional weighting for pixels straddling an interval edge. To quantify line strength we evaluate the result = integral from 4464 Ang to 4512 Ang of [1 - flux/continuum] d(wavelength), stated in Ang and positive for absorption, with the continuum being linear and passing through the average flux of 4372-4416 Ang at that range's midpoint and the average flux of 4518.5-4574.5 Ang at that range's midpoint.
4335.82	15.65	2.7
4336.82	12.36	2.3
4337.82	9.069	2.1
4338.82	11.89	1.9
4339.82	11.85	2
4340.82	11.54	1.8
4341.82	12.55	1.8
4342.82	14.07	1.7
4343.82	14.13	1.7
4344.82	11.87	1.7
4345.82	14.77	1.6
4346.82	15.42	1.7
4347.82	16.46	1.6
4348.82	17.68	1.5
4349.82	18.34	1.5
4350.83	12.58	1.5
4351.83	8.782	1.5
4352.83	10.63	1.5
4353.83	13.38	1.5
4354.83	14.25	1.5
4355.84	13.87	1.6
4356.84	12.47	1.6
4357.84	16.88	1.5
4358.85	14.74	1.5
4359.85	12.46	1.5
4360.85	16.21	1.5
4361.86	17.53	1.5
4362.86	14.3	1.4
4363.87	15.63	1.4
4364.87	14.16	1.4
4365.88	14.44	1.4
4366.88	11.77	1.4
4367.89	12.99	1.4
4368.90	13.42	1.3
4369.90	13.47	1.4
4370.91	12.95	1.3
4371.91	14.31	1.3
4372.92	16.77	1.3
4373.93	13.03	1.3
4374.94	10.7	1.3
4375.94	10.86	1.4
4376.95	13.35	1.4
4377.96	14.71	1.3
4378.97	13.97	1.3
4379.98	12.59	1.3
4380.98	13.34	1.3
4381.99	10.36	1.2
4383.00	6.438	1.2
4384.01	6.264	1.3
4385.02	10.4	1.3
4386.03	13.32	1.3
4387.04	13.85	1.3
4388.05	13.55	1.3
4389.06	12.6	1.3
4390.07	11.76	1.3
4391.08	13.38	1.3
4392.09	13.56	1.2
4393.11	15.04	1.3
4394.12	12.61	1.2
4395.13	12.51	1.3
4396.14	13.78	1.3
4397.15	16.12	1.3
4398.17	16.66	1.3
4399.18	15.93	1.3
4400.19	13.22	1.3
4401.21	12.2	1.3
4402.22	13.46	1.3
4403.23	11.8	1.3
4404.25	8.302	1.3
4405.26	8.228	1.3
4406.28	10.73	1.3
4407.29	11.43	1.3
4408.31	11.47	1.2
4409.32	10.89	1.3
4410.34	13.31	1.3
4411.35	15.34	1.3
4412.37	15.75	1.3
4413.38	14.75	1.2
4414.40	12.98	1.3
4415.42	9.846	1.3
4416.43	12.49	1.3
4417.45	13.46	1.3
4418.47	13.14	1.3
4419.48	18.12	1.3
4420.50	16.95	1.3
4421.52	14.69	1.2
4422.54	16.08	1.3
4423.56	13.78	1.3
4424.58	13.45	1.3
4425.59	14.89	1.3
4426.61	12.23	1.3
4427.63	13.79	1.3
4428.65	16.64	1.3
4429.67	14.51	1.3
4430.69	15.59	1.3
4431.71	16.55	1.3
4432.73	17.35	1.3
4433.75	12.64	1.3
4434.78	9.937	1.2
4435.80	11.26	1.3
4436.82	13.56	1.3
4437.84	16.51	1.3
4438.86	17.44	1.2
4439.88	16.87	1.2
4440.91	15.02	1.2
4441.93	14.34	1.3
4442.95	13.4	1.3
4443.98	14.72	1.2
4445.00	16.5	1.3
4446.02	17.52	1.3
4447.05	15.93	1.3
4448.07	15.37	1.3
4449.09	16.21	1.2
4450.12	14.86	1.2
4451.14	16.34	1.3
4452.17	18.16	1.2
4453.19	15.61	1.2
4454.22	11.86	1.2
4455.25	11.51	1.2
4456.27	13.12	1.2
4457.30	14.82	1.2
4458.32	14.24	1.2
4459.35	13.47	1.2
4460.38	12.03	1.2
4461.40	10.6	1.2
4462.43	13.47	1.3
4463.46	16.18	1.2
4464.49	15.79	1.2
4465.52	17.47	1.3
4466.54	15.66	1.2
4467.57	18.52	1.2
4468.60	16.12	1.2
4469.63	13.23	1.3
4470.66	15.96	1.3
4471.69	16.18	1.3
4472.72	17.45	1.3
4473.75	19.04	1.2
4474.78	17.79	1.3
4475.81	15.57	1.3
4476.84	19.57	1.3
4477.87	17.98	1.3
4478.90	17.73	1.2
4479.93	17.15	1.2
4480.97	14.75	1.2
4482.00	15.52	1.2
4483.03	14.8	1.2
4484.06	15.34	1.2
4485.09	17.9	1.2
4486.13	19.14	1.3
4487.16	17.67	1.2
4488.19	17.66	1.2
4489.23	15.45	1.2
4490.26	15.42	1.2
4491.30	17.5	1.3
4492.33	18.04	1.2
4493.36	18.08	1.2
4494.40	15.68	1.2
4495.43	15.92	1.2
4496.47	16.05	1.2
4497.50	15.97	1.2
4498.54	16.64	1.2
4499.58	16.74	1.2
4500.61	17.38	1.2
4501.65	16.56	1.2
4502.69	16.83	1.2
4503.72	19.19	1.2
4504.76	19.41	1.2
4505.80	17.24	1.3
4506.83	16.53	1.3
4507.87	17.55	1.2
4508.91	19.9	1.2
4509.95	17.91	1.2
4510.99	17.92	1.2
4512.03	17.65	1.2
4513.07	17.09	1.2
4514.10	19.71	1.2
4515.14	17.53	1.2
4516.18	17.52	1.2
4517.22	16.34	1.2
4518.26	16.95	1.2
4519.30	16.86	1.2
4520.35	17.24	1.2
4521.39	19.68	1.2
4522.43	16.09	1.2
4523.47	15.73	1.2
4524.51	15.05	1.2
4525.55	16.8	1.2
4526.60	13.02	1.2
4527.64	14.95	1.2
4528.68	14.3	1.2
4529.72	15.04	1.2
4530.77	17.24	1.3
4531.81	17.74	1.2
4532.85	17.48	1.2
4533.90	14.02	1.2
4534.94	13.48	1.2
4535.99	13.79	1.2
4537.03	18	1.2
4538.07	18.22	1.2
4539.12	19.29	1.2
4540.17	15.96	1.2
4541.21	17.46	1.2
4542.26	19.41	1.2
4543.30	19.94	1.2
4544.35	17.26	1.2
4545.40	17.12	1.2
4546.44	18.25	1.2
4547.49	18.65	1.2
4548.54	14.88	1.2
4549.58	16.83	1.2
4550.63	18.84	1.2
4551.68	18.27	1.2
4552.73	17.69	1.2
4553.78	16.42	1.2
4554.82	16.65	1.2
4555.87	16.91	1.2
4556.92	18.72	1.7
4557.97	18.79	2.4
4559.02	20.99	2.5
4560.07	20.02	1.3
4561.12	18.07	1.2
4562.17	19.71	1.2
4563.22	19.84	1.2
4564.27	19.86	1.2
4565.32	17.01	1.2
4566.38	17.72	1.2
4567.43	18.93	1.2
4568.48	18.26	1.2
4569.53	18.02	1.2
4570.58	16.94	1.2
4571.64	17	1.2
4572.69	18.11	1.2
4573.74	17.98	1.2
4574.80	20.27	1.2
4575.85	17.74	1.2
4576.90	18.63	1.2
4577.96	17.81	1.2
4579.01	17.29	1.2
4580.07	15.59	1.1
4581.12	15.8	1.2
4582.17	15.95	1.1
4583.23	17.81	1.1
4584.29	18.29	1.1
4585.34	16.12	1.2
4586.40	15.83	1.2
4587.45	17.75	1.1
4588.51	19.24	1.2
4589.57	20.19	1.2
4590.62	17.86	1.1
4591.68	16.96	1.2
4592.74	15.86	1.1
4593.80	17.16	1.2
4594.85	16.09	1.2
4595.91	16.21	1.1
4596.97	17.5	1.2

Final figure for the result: -4.5 Ang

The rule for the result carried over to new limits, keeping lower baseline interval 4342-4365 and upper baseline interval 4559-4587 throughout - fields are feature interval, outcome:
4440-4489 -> 1.31 Ang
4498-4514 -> -0.81 Ang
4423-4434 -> 0.60 Ang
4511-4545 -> 0.79 Ang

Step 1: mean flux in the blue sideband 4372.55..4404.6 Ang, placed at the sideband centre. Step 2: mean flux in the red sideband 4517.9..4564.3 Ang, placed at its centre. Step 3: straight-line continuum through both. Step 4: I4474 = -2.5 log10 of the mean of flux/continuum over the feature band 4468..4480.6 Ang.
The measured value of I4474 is -0.11 mag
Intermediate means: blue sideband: 12.7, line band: 17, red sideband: 17.3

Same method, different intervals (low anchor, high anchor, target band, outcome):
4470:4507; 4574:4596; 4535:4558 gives -0.02 mag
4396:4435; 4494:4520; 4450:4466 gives 0.08 mag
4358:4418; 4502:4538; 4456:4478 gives -0.02 mag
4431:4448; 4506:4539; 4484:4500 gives -0.05 mag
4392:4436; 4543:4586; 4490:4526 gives -0.06 mag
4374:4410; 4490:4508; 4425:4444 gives -0.03 mag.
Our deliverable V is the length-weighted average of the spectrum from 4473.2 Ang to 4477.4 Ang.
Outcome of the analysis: 18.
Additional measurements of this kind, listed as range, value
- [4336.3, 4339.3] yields 11.1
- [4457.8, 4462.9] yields 12.8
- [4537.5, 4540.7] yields 17.8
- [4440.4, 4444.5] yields 14.4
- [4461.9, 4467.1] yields 15.7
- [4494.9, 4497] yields 16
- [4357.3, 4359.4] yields 15.7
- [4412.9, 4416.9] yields 12.5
